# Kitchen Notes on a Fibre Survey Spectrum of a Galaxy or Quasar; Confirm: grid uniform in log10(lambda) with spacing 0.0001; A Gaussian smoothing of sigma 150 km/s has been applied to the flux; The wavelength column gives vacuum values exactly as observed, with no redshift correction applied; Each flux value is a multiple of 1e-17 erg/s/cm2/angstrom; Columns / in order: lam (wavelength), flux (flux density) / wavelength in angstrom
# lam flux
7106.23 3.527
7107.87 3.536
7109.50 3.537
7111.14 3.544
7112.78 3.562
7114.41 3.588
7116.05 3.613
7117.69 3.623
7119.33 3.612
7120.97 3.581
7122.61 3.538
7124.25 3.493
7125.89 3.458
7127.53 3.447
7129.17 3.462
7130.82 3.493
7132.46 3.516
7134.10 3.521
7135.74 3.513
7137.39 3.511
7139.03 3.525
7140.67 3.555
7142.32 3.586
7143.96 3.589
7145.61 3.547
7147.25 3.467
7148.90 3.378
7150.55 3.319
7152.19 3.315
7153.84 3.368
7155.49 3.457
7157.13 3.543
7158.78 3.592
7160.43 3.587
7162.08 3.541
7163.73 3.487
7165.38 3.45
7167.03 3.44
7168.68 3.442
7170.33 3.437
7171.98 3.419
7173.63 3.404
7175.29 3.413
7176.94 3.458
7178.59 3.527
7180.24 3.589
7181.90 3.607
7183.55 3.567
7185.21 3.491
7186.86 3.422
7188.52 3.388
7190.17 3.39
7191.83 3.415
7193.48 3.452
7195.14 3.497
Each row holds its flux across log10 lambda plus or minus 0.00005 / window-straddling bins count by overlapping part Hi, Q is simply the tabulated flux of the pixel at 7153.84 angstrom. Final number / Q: 3.368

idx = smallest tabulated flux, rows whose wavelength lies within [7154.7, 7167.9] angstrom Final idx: 3.44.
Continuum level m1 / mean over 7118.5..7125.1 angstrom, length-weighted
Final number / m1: 3.56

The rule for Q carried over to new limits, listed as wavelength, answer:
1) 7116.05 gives 3.613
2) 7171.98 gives 3.419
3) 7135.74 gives 3.513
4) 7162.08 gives 3.541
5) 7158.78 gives 3.592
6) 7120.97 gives 3.581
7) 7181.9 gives 3.607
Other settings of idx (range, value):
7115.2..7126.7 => 3.458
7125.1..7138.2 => 3.447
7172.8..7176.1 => 3.404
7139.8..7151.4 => 3.319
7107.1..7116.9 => 3.536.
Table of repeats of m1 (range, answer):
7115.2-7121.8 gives 3.6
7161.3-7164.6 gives 3.51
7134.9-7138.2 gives 3.51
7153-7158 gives 3.46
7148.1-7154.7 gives 3.34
